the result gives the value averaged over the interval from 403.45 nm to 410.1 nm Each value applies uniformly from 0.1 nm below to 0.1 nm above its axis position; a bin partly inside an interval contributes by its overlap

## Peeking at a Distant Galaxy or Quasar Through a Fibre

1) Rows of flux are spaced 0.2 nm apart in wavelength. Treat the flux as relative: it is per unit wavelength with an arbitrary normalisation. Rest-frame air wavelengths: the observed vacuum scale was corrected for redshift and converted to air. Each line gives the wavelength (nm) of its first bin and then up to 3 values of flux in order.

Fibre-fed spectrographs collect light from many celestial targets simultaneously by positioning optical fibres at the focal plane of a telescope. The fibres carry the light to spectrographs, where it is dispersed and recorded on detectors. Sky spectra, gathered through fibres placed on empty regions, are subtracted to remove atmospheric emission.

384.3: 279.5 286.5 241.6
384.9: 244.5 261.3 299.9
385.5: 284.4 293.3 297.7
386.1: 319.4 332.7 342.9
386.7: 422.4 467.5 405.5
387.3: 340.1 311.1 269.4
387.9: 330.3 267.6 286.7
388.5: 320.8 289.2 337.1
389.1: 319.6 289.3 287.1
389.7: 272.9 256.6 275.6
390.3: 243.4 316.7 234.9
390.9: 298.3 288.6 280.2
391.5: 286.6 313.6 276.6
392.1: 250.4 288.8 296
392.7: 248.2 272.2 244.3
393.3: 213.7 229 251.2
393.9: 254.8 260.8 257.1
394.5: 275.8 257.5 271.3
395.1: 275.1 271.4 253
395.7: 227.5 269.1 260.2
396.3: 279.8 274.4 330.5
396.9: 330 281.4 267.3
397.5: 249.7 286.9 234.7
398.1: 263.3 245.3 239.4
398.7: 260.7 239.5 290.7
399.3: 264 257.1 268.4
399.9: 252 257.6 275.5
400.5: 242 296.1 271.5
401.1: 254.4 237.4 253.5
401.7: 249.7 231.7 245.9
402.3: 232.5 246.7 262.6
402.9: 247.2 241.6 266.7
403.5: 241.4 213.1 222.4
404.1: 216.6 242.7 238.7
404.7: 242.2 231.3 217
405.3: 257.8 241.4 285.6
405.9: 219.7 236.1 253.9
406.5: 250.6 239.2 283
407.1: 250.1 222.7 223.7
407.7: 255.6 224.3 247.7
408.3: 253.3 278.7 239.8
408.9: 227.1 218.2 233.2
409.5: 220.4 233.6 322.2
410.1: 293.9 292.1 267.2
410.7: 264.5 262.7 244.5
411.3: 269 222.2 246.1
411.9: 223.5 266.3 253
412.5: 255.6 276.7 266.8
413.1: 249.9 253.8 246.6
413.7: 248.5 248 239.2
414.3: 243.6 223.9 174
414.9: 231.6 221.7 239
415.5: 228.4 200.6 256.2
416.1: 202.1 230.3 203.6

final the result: 243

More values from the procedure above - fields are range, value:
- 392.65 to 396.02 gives 255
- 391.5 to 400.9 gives 266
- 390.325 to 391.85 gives 286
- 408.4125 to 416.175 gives 246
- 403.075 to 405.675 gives 238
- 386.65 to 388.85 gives 335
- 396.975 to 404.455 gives 253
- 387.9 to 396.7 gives 274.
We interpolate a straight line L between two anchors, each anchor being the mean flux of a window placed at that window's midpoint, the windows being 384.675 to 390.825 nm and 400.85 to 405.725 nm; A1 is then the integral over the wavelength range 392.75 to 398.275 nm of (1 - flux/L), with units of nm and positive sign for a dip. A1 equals 0.20 nm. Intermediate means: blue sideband 306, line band 264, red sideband 243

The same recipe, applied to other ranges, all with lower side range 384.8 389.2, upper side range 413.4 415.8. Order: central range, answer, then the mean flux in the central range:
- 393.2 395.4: 0.30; 256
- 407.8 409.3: 0.05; 241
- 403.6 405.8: 0.20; 237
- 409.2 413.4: -0.32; 258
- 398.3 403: 0.34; 255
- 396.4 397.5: -0.02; 292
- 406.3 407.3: 0.01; 252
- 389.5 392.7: 0.30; 278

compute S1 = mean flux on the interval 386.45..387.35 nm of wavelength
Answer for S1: 402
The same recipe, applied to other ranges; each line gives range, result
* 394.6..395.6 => 266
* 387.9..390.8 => 287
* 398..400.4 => 259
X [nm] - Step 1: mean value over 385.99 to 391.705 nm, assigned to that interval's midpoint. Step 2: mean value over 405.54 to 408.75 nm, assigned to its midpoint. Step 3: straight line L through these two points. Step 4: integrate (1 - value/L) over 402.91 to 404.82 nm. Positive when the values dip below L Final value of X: 0.165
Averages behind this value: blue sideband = 310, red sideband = 248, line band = 237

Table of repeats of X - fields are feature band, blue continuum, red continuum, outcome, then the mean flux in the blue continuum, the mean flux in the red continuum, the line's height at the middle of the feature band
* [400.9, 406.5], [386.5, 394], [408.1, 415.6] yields 0.48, 294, 248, 265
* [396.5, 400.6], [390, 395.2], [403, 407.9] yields -0.19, 268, 241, 255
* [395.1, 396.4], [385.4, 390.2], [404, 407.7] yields 0.11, 317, 242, 284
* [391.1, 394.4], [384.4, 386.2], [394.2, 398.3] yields 0.11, 281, 270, 274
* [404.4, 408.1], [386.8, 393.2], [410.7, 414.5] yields 0.28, 296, 251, 263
